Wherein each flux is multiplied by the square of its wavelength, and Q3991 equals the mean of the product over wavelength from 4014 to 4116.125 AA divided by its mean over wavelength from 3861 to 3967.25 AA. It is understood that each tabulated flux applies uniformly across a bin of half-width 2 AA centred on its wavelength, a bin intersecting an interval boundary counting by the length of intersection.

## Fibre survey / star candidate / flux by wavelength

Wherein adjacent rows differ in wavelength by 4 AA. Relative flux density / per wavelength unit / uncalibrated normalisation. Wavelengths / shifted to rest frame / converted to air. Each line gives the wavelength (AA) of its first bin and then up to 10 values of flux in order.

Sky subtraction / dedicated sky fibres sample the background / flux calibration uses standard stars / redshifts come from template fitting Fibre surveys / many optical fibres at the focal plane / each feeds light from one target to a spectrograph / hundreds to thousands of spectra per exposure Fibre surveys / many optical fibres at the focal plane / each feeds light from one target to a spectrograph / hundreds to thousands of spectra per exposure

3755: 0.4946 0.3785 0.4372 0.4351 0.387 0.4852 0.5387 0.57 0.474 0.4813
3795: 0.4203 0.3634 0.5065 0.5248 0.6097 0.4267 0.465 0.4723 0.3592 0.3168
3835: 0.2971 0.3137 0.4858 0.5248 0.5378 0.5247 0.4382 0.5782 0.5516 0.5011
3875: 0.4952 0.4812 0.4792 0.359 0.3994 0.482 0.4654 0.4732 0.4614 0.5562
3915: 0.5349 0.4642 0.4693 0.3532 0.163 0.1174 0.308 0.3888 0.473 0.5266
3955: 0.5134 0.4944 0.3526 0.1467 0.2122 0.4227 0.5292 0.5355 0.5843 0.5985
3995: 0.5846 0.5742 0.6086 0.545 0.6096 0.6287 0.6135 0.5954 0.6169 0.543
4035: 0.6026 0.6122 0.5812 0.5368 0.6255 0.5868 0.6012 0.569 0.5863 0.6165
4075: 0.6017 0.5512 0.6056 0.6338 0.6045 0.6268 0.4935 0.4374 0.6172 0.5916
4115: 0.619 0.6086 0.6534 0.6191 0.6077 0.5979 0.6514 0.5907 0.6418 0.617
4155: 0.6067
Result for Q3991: 1.46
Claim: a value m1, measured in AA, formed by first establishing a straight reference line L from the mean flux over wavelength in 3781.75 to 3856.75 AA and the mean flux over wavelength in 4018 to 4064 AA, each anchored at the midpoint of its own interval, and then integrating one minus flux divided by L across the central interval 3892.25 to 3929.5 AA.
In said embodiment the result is 3.1 AA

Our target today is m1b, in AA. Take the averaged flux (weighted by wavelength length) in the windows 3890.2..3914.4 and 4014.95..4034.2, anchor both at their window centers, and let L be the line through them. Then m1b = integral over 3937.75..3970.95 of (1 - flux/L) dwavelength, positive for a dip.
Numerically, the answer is 8.60 AA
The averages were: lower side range 0.48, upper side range 0.597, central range 0.391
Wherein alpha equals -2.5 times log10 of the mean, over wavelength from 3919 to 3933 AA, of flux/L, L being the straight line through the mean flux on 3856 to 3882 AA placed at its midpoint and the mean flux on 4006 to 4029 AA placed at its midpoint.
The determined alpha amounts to 0.484 mag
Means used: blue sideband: 0.507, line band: 0.348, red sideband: 0.604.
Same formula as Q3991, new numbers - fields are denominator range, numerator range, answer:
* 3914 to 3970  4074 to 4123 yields 1.70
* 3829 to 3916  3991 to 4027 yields 1.37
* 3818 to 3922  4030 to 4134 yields 1.42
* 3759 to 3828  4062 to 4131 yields 1.48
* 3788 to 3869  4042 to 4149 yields 1.48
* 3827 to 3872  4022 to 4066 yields 1.42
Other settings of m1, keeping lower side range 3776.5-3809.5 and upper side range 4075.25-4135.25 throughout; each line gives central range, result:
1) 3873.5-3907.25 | 4.2 AA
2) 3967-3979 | 4.9 AA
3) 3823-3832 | 2.3 AA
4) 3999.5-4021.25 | -1.5 AA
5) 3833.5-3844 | 3.0 AA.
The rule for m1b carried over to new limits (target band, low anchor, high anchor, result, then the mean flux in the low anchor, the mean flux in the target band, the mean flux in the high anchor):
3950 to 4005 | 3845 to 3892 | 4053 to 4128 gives 6.54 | 0.491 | 0.476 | 0.59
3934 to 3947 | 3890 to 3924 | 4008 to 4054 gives 5.04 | 0.481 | 0.314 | 0.596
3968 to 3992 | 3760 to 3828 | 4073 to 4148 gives 3.66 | 0.468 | 0.462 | 0.597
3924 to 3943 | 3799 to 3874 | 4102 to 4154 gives 9.23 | 0.466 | 0.264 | 0.607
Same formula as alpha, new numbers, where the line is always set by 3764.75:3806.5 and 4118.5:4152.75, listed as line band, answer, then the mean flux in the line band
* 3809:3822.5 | -0.036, 0.497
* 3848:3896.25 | 0.041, 0.487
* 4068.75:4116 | 0.036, 0.582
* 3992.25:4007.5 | -0.039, 0.582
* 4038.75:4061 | -0.009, 0.589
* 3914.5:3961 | 0.326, 0.396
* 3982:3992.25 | -0.035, 0.575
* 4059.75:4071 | 0.006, 0.587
